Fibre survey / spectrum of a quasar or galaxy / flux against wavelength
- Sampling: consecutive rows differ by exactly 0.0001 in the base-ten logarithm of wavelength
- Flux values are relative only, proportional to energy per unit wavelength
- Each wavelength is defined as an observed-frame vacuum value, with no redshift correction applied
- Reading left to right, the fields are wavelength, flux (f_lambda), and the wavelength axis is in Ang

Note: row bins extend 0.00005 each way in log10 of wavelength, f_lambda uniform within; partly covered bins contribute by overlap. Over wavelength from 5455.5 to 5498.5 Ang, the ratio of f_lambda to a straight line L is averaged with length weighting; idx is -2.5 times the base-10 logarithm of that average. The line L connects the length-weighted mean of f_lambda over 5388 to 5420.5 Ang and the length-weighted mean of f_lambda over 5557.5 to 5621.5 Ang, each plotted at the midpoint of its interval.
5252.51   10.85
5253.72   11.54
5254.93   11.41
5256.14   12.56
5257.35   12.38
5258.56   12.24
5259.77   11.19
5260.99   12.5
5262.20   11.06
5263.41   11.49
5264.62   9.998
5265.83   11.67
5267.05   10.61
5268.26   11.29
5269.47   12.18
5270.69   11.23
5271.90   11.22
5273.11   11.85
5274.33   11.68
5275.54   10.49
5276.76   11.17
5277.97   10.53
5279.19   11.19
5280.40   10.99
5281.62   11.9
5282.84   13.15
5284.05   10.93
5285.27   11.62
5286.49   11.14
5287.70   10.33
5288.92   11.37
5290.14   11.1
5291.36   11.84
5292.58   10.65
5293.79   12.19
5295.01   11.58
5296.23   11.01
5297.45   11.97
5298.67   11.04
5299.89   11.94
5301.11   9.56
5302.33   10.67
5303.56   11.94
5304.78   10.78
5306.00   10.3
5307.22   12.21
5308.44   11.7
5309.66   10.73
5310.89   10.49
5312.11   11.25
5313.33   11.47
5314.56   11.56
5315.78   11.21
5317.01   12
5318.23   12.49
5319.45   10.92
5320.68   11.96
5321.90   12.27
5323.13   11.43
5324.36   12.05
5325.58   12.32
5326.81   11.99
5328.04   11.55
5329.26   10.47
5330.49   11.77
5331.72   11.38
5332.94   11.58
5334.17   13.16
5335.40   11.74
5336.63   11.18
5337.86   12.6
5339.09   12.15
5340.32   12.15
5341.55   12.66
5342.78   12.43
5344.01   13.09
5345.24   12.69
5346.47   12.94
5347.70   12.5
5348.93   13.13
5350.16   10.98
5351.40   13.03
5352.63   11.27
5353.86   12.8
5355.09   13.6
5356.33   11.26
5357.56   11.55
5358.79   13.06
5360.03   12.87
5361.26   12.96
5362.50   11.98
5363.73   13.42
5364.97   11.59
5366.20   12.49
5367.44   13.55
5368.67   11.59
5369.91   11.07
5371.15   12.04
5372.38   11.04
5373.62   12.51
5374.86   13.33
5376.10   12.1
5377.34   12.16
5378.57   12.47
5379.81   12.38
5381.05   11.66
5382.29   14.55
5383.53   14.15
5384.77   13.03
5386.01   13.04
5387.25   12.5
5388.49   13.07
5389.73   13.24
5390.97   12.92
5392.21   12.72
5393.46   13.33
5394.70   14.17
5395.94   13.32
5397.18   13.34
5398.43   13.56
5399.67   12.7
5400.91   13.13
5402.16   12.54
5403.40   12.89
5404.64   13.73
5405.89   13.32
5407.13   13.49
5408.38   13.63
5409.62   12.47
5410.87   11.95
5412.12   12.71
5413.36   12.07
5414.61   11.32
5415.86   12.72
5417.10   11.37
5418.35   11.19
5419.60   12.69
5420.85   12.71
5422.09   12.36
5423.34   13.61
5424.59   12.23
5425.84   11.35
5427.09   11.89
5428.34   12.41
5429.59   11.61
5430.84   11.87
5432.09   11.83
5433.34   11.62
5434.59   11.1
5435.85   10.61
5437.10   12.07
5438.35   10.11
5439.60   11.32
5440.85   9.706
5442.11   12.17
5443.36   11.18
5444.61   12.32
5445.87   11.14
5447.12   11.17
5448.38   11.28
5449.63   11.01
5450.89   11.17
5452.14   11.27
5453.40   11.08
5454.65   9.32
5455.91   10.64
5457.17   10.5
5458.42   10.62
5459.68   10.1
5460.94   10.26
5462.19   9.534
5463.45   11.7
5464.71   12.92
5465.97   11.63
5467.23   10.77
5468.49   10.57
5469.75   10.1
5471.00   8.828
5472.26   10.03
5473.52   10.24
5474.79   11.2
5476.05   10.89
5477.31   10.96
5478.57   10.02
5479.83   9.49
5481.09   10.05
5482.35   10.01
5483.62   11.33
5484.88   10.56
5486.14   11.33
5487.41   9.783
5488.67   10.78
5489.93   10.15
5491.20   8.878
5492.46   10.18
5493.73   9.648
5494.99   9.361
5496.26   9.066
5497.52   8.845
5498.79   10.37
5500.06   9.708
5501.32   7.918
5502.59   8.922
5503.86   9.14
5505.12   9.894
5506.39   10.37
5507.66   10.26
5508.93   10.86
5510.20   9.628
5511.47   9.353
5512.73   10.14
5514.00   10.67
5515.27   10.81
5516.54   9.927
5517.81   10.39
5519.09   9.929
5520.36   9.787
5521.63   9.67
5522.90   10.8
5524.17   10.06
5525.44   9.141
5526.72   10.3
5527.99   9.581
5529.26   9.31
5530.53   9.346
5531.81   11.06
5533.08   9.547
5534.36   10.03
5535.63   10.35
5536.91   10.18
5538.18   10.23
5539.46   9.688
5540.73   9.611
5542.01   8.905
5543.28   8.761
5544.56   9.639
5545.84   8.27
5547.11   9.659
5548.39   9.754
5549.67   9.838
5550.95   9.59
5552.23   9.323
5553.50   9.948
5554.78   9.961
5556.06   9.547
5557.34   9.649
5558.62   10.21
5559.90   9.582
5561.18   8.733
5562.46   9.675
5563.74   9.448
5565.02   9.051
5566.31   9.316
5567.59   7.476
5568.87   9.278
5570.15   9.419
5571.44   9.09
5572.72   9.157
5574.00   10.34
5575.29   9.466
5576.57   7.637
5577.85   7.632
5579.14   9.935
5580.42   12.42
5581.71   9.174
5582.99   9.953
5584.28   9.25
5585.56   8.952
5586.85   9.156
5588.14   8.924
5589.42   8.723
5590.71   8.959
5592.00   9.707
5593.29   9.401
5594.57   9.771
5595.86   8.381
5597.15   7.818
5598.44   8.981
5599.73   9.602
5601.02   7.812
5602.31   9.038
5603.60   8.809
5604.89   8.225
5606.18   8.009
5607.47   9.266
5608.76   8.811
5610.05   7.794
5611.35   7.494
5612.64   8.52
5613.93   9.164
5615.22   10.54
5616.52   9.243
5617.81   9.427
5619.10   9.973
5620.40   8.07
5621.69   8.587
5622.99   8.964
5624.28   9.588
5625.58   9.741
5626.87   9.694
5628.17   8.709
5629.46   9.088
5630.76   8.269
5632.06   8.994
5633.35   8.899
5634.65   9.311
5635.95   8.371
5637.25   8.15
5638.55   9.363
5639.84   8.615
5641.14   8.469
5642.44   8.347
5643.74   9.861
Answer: 0.104 mag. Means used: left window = 12.8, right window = 9.08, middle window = 10.3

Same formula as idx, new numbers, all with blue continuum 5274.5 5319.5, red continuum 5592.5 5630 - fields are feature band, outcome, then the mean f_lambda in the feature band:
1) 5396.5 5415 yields -0.22 mag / 12.9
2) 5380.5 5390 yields -0.23 mag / 13.2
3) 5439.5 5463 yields -0.07 mag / 10.8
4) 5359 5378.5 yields -0.15 mag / 12.3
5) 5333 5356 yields -0.14 mag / 12.4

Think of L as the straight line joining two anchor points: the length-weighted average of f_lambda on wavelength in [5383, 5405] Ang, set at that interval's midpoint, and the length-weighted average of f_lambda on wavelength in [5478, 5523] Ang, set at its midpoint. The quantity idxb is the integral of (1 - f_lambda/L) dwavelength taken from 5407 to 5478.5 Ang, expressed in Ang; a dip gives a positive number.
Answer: 2.12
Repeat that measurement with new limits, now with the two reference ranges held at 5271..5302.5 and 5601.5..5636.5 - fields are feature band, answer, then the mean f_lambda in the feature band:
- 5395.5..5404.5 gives -2.26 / 13.1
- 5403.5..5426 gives -4.68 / 12.5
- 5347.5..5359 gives -1.57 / 12.3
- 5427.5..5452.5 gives -2.86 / 11.4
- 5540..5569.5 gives 0.03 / 9.36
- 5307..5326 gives -0.93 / 11.6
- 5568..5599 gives -0.19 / 9.22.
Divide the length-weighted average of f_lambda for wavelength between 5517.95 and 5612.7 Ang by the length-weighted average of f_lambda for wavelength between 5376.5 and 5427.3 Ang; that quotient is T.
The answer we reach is 0.73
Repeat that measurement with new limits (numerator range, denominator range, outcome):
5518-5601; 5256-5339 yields 0.82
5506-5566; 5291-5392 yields 0.81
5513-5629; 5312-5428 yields 0.76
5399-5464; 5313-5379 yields 0.96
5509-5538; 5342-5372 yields 0.81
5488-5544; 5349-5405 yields 0.77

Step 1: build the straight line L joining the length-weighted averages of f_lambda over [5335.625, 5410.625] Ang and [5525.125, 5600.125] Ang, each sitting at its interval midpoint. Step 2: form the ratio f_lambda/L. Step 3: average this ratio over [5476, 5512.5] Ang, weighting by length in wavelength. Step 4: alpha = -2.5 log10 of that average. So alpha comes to 0.073 mag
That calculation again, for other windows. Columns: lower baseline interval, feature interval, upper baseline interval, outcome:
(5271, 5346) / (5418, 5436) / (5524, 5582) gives -0.14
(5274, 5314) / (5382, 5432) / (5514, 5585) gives -0.21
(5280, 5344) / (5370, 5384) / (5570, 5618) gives -0.14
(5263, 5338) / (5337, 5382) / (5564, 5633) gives -0.13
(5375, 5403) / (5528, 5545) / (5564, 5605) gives 0.04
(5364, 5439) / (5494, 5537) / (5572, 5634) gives 0.07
